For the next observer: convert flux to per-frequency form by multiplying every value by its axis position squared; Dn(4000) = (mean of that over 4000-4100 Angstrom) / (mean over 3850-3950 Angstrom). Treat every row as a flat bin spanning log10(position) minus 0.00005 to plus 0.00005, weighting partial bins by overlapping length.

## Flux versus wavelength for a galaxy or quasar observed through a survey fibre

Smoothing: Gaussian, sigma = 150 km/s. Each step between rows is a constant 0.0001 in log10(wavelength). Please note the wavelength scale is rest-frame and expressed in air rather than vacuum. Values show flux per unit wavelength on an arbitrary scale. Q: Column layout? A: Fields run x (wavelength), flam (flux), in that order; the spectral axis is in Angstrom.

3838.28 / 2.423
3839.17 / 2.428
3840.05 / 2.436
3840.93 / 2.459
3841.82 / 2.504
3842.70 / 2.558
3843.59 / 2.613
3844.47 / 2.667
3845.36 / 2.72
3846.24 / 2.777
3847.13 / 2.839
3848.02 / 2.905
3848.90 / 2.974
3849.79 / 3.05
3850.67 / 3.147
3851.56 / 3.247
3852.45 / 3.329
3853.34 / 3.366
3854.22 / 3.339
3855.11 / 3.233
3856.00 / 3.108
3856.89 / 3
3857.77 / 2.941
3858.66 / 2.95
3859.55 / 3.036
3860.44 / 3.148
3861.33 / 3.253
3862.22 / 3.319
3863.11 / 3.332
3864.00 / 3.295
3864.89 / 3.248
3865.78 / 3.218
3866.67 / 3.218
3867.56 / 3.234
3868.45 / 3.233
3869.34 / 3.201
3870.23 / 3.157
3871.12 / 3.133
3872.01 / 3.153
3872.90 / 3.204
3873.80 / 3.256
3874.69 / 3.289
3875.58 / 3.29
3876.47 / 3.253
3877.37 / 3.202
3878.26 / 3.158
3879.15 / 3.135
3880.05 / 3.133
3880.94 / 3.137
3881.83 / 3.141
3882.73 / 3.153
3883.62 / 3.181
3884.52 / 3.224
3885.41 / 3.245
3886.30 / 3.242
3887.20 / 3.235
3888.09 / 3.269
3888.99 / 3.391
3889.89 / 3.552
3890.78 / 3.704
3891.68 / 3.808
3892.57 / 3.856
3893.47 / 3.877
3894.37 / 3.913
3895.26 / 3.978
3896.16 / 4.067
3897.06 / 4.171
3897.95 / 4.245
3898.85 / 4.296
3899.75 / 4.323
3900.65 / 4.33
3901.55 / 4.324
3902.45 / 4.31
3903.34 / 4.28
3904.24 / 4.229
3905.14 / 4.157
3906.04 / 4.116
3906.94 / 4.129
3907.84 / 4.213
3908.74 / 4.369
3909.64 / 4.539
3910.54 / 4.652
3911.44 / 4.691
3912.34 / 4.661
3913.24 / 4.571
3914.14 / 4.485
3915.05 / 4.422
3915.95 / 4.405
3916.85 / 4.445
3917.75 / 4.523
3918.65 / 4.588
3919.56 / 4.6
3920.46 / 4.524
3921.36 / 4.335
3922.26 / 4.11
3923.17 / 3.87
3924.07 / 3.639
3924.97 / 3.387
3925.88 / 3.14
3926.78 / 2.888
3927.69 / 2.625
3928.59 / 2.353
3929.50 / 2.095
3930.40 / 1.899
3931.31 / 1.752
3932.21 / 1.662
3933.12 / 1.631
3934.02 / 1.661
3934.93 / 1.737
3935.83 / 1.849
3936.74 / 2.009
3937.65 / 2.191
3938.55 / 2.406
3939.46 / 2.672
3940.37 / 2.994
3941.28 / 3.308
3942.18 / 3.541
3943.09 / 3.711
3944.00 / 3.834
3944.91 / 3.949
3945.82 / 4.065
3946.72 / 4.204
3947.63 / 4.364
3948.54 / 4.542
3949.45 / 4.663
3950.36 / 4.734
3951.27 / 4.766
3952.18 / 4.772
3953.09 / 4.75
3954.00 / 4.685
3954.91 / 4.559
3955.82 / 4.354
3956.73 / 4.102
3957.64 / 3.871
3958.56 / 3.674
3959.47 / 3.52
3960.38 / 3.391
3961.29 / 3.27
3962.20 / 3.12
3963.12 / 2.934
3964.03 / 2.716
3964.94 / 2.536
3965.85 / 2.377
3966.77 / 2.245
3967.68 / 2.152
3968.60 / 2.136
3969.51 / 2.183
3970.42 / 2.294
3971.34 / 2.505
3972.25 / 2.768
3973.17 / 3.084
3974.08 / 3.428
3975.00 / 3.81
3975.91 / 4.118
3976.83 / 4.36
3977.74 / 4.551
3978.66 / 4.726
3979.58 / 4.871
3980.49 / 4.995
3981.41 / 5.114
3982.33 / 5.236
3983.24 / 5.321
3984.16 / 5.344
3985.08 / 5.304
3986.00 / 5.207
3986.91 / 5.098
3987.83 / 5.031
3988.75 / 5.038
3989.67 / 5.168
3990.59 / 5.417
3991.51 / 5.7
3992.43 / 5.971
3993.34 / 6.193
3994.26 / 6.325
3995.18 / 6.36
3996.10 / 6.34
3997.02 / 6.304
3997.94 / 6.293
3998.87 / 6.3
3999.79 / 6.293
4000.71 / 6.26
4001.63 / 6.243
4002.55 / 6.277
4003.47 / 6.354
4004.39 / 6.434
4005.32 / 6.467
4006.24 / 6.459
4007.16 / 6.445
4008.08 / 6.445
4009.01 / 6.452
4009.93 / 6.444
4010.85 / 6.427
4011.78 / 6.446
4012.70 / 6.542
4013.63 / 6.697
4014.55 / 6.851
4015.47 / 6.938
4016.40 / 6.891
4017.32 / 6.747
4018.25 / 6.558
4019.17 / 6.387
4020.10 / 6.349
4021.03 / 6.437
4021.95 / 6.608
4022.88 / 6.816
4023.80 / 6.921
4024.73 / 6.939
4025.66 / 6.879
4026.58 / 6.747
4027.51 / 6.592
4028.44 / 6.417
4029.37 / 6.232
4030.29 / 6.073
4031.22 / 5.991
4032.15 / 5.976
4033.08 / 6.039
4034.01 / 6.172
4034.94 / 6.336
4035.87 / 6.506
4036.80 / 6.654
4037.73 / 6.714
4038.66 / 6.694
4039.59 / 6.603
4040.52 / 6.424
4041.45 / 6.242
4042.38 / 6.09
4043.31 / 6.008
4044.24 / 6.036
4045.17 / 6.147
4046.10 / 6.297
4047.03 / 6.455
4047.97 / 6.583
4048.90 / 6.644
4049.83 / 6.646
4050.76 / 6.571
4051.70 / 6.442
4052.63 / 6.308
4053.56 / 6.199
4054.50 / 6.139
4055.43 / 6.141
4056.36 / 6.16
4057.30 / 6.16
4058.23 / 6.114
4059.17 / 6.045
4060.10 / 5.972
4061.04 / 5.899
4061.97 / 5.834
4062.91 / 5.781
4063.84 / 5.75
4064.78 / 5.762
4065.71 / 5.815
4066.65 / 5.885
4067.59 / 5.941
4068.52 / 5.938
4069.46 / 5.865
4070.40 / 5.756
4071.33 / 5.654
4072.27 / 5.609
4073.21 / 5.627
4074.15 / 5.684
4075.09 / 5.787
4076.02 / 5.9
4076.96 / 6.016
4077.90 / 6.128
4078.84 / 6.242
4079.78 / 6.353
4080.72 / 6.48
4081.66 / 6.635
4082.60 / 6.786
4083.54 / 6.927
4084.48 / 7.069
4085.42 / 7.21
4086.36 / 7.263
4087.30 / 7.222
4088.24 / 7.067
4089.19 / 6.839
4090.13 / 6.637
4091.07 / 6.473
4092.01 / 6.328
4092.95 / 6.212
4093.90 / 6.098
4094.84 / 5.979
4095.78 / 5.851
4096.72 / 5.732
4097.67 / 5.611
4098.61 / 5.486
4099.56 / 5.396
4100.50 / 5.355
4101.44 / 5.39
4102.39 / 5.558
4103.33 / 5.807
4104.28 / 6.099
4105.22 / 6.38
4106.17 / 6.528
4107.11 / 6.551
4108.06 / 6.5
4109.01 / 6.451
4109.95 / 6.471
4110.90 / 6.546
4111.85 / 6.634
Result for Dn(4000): 1.9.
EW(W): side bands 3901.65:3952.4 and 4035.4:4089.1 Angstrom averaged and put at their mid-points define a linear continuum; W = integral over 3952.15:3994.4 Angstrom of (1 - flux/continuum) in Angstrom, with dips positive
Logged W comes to 4.2 Angstrom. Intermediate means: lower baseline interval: 3.65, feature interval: 4.11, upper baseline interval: 6.27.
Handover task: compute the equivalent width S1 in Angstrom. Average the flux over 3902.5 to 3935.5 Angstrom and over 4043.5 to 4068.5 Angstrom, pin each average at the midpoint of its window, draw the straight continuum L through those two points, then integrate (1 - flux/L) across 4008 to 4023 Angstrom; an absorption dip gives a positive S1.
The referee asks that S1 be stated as -3.3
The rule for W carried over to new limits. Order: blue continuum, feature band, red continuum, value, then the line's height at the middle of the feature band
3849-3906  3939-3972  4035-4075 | 7.7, 4.63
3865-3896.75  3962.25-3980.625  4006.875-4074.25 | 6.7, 5.02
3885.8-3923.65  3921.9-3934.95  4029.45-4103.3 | 5.5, 4.46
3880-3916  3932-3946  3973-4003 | 5.8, 4.6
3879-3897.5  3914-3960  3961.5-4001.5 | 5.6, 4.03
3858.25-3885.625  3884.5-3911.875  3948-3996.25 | -4.1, 3.47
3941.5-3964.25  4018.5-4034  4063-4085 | -3.5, 5.26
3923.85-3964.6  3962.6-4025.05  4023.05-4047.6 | -2.9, 4.98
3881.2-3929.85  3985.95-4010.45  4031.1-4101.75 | -3.9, 5.23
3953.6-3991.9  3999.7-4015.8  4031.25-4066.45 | -4.8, 5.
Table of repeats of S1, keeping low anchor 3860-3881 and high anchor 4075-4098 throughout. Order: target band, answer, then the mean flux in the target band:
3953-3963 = 1.4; 3.87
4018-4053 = -4.6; 6.43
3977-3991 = -0.5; 5.08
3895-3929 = -2.8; 4.13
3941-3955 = 0.3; 4.29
